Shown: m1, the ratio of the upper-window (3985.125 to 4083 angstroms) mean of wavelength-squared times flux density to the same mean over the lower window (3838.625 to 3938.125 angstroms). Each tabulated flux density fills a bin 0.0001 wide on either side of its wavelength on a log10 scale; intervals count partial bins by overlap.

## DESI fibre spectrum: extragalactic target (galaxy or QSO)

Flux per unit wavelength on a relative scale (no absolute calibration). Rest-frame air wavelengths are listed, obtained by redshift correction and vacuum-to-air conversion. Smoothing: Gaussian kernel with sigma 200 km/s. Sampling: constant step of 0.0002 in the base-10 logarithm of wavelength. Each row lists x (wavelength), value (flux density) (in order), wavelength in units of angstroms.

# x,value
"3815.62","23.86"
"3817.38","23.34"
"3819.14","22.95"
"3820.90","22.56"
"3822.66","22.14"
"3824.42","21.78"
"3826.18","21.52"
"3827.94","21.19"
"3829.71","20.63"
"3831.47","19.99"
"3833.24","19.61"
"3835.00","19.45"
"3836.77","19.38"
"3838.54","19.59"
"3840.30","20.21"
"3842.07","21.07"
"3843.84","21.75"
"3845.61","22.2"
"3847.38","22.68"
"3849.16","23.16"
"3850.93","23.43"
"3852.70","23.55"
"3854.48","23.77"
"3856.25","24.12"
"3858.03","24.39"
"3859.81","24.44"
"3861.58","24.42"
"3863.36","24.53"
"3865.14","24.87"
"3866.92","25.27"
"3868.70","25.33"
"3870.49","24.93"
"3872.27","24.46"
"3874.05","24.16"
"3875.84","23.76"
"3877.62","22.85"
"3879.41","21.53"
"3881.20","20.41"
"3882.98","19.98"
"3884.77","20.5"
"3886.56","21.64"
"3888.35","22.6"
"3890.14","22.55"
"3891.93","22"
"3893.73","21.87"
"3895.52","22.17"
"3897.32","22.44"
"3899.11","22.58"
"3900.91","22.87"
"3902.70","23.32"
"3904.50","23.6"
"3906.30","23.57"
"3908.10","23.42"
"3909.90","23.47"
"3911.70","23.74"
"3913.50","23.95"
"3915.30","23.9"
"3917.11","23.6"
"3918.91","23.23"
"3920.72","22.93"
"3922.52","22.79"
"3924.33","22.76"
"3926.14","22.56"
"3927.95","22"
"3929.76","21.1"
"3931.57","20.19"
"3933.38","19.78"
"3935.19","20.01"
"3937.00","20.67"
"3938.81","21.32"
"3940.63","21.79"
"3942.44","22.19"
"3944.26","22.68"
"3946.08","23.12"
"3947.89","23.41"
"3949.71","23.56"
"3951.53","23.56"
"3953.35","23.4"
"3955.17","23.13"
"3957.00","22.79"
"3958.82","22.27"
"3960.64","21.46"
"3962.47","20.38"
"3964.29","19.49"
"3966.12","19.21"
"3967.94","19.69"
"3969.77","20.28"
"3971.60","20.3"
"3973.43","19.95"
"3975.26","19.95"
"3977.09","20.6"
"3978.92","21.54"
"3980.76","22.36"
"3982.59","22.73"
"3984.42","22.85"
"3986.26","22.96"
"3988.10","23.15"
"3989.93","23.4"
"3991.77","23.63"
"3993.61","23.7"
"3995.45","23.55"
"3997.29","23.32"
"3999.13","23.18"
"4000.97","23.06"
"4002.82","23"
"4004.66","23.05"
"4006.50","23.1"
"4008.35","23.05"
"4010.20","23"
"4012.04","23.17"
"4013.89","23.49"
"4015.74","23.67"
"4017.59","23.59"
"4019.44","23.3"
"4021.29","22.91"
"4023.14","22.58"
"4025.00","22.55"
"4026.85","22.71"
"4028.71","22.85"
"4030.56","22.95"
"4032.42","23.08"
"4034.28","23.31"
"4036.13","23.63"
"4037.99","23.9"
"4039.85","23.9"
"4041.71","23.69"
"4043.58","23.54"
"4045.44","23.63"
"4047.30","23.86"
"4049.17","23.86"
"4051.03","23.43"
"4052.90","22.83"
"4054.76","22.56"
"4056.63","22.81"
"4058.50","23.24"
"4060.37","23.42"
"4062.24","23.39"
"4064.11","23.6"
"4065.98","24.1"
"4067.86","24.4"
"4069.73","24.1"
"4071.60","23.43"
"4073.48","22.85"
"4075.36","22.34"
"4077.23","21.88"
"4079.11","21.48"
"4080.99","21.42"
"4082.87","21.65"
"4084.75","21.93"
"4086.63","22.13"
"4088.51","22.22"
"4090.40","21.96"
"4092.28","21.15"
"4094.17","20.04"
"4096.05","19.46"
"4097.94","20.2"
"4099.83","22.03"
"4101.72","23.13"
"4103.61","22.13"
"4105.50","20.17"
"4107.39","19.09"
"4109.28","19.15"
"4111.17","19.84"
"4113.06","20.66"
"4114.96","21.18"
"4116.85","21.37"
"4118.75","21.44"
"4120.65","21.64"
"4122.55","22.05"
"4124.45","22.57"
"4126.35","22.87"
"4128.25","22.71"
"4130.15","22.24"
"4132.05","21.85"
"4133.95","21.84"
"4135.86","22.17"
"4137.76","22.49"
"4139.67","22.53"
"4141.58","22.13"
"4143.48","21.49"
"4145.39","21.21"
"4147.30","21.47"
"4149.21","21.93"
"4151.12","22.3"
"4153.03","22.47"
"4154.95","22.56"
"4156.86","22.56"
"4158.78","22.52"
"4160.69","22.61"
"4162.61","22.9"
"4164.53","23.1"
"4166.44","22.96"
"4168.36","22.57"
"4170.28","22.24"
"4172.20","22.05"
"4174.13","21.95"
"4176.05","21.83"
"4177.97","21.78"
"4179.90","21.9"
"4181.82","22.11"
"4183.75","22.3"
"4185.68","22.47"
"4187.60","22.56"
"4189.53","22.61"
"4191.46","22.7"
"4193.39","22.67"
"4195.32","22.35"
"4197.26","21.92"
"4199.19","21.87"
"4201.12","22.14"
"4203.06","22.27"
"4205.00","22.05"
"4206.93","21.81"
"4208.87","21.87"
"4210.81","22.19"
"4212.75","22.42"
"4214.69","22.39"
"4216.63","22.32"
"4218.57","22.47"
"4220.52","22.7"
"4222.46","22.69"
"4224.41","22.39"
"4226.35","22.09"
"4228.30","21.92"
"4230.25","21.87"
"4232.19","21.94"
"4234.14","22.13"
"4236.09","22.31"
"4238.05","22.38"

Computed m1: 1.10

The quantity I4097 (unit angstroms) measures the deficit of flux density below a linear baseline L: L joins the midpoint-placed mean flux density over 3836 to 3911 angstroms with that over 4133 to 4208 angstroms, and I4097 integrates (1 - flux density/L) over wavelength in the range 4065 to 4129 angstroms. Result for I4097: 1.9 angstroms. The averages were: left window 22.8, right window 22.2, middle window 21.7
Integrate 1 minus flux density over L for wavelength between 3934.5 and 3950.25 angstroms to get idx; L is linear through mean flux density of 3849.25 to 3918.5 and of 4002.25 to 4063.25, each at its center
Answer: 0.8 angstroms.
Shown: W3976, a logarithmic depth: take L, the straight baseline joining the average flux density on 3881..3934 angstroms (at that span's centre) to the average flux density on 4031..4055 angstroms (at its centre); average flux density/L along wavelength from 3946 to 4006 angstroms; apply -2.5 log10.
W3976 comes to 0.04 mag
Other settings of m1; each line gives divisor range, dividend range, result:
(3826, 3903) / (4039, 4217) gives 1.13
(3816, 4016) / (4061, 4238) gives 1.11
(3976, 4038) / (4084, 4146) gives 0.99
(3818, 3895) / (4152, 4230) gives 1.18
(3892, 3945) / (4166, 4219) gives 1.14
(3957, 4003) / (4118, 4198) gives 1.11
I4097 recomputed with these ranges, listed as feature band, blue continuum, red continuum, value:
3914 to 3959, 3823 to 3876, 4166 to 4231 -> 0.35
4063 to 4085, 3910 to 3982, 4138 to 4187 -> -0.71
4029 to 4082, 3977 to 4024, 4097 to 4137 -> -2.22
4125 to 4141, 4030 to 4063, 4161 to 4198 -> 0.27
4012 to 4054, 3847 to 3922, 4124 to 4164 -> -1.19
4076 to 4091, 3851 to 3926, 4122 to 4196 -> 0.48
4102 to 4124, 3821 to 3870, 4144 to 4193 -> 1.40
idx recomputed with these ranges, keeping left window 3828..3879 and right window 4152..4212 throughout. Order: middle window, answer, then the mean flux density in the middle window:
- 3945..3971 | 0.91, 21.8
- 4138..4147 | 0.20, 21.9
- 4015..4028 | -0.29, 23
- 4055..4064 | -0.29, 23.2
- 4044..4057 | -0.48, 23.3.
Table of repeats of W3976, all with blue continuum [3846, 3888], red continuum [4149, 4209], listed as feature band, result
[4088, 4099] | 0.09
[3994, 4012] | -0.01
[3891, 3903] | 0.04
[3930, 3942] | 0.12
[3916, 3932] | 0.04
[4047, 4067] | -0.03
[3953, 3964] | 0.05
